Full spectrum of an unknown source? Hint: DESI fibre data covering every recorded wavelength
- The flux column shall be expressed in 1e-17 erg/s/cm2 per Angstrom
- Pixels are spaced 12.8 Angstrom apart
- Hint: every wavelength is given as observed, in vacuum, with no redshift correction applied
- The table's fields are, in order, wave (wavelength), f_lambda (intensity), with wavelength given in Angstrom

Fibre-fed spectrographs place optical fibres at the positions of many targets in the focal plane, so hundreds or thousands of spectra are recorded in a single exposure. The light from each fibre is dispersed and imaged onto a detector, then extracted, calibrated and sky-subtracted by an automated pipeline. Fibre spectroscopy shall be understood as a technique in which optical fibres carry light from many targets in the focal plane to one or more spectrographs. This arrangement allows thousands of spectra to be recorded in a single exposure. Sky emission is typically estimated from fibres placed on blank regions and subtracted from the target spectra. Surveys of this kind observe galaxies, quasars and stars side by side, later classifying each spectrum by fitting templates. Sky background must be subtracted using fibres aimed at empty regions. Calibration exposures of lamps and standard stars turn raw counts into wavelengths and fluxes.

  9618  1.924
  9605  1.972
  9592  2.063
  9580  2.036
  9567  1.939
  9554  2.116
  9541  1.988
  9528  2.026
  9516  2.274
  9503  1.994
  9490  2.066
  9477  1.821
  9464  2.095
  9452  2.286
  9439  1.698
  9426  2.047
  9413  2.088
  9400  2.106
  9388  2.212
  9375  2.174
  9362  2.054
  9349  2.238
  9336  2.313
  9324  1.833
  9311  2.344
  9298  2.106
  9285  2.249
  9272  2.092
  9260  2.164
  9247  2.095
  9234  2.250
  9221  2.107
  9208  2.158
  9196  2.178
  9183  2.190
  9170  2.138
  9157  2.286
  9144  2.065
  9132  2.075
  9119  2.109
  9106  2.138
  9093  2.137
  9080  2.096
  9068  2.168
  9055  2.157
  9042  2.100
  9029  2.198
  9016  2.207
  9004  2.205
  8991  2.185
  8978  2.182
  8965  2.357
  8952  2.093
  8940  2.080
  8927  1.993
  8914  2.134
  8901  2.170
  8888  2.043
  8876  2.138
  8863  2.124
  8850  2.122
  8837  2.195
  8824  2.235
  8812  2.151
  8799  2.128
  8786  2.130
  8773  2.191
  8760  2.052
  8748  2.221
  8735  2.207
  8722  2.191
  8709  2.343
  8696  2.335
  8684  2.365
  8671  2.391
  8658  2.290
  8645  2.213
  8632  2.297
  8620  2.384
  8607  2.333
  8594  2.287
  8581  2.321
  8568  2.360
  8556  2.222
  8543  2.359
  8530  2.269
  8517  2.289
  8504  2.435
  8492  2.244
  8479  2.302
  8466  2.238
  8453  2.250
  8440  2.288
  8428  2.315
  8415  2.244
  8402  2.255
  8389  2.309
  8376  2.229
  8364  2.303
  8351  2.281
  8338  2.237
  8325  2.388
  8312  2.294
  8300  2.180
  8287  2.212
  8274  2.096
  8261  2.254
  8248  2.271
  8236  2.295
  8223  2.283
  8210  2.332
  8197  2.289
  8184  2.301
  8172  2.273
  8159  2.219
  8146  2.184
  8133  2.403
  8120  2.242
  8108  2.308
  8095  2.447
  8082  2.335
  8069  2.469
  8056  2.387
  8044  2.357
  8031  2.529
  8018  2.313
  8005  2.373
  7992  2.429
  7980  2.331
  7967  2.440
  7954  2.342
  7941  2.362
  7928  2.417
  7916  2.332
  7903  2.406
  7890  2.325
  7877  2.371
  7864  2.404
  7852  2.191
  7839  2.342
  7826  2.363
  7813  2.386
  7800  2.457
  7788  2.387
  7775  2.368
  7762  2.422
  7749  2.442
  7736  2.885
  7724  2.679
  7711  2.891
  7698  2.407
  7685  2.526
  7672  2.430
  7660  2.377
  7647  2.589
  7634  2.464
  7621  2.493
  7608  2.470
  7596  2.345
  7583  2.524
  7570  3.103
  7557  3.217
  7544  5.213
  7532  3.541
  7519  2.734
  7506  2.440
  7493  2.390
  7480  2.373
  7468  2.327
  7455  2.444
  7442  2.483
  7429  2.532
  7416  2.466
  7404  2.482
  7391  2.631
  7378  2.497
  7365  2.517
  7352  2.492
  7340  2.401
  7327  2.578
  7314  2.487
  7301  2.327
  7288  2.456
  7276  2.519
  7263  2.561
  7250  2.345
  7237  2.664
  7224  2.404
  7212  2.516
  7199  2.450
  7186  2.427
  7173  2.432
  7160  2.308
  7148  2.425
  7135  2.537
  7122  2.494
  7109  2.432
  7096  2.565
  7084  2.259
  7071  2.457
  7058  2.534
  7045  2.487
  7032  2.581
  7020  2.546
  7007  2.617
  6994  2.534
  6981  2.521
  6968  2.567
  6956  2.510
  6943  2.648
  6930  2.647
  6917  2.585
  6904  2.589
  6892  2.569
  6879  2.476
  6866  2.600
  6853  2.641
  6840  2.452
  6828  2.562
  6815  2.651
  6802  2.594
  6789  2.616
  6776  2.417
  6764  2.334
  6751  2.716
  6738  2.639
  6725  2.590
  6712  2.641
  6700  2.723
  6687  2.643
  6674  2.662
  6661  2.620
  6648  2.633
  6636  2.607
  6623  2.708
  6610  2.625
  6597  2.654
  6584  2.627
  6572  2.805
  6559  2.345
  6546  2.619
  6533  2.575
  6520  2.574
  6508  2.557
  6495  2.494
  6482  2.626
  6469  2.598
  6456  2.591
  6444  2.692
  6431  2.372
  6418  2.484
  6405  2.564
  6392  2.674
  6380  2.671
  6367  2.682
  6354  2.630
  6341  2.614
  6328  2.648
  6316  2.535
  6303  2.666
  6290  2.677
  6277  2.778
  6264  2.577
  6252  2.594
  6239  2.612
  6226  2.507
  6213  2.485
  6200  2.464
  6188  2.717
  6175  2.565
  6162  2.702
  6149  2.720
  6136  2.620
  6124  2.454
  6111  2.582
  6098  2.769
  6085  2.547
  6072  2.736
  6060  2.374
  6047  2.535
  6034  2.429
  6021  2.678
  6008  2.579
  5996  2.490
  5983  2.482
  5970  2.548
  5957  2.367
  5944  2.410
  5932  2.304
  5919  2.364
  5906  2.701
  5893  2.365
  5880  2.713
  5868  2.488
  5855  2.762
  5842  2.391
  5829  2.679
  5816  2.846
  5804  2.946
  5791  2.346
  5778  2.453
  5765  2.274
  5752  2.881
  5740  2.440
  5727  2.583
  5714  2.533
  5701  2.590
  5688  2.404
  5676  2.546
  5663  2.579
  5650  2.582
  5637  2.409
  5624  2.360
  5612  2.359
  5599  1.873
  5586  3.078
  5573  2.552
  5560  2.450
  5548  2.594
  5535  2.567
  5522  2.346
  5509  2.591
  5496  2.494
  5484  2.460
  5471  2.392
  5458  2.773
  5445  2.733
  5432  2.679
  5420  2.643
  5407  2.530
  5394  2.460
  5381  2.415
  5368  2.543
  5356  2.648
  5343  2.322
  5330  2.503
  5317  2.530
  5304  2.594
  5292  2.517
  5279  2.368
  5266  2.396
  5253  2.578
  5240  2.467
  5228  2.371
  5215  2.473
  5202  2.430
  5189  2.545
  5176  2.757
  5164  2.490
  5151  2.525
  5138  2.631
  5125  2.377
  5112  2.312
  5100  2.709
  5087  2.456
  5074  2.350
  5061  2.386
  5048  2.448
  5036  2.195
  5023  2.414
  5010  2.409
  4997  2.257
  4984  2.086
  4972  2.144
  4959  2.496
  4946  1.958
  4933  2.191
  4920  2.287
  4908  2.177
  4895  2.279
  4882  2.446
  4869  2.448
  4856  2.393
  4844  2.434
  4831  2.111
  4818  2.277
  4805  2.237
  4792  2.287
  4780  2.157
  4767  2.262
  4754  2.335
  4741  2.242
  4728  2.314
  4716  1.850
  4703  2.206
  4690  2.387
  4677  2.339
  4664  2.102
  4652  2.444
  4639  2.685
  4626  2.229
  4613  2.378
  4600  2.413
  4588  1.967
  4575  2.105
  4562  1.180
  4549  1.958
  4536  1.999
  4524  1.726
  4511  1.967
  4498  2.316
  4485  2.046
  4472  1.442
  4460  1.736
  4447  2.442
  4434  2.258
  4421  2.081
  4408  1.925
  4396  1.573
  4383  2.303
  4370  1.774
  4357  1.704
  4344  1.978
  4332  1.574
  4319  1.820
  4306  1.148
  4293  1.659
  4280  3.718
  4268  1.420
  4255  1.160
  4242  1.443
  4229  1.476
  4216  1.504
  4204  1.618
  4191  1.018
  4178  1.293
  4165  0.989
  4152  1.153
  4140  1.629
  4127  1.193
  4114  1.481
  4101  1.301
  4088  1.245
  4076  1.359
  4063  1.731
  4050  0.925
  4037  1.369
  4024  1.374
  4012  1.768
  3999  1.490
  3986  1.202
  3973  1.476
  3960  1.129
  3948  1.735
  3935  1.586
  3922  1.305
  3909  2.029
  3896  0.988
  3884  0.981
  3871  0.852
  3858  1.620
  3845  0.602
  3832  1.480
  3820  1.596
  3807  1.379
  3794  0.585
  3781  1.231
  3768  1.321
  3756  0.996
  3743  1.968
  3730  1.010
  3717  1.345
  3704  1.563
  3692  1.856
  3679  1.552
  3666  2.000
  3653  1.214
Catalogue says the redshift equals 0.15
